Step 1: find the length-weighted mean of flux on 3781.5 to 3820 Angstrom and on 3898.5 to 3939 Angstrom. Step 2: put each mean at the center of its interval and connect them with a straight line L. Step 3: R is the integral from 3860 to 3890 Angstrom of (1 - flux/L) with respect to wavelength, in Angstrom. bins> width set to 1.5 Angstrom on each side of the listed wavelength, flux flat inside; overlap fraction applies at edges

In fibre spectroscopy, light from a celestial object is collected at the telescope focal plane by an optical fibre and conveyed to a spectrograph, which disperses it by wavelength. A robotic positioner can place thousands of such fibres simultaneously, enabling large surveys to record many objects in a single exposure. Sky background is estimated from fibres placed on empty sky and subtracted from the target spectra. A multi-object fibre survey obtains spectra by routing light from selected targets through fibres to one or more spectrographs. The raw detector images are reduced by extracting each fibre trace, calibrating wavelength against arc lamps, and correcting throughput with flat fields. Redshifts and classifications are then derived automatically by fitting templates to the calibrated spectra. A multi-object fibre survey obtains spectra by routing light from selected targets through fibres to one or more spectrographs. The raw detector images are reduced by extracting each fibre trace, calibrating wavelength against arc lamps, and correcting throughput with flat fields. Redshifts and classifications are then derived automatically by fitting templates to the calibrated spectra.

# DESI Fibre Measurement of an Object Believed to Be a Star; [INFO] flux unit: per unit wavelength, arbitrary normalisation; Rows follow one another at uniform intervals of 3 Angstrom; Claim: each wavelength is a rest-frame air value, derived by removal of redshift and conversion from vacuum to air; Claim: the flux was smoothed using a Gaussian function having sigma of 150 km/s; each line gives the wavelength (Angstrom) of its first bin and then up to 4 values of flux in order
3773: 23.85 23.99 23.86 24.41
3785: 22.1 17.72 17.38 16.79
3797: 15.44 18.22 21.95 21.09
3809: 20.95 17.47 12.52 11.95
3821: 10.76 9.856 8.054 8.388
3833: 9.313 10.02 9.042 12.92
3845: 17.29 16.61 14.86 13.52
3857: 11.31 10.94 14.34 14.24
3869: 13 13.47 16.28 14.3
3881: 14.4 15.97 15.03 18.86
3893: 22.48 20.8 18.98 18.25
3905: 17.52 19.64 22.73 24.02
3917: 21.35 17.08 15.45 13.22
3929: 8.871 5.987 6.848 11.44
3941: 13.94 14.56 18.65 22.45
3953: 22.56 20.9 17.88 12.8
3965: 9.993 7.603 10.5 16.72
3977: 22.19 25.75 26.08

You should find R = 3.6 Angstrom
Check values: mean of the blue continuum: 18.1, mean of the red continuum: 15.8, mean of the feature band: 14.6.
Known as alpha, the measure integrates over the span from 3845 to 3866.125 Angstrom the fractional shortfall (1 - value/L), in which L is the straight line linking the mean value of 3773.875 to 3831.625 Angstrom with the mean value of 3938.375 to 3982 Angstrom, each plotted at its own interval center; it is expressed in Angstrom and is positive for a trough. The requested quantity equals 3.83 Angstrom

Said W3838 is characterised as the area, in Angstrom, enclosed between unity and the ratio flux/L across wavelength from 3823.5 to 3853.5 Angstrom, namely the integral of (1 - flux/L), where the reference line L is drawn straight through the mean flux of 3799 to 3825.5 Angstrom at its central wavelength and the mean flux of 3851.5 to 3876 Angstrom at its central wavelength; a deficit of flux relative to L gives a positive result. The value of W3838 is 5.8 Angstrom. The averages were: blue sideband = 16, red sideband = 13.4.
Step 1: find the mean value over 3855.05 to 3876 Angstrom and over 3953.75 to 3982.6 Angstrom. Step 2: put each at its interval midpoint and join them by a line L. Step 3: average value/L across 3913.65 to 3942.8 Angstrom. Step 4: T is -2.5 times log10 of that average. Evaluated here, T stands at 0.14 mag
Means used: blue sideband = 13.3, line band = 13.4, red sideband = 16.6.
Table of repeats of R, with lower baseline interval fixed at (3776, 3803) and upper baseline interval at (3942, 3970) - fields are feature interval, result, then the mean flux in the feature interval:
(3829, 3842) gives 6.3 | 9.65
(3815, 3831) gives 7.6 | 10.1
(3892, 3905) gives -1.7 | 19.7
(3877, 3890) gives 1.8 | 15.4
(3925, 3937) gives 5.8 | 8.66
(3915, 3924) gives -0.7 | 18.4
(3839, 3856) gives 3.8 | 14.4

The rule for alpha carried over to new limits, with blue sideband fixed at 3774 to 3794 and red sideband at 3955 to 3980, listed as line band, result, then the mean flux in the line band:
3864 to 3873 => 2.4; 13.6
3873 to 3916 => -2.1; 18.5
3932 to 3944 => 4.2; 10.6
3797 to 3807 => 0.5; 19.6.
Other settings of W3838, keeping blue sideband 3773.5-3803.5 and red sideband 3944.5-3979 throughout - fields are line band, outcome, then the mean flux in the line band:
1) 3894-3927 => -2.7 Angstrom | 19.1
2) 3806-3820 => 2.6 Angstrom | 16.1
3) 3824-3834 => 5.5 Angstrom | 8.74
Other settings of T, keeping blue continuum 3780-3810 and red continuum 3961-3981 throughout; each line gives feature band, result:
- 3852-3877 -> 0.30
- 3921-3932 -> 0.33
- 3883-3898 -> -0.10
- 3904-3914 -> -0.24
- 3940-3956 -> -0.21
